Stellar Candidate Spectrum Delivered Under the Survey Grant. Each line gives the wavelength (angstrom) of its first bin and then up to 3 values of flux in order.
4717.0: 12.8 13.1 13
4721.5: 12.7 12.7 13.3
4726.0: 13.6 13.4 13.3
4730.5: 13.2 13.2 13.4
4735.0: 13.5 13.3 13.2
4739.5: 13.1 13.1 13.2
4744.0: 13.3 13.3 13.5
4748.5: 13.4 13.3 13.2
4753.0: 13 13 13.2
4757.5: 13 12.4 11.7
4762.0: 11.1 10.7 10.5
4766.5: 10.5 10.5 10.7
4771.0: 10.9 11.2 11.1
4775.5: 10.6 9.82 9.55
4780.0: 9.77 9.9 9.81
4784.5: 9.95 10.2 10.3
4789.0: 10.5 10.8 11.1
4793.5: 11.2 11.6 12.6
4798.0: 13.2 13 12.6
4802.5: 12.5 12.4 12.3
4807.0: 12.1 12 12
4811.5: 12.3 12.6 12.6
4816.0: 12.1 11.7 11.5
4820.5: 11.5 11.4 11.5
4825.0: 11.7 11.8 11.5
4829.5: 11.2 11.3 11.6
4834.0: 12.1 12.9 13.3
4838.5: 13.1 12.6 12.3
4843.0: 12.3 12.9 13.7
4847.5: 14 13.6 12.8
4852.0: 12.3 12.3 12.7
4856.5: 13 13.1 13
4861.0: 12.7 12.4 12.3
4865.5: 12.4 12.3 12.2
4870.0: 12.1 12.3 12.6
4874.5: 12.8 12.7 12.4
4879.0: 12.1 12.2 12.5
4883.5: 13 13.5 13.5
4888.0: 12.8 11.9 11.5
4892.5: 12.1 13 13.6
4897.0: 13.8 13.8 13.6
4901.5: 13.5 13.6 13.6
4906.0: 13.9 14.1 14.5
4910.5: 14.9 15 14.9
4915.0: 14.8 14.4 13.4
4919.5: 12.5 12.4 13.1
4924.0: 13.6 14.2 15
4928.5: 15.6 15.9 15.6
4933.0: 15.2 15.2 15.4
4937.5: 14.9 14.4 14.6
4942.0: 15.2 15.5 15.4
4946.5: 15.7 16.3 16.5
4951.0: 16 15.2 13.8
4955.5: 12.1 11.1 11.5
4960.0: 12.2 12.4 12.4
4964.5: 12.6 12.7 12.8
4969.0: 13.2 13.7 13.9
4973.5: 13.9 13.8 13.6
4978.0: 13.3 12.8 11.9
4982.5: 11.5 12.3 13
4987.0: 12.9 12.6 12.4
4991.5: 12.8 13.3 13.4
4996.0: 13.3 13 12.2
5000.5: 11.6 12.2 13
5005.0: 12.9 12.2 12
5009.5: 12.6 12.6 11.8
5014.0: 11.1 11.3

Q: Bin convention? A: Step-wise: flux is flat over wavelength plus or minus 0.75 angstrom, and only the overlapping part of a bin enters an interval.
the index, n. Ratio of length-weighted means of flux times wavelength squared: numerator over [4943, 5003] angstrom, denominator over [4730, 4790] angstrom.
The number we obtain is 1.23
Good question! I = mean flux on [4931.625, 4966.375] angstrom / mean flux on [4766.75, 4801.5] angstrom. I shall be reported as 1.31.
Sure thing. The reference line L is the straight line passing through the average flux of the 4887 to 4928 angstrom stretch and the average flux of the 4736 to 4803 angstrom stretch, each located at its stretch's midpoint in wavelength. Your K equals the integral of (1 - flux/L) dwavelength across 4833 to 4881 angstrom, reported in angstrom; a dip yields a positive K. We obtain 1.0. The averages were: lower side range 11.7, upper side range 13.6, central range 12.7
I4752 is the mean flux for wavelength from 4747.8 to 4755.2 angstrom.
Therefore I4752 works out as 13.2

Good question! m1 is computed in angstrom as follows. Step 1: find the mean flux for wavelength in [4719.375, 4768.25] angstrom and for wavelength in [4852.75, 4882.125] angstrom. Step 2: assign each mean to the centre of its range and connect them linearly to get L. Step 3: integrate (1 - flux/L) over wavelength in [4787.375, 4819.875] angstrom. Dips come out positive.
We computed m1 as 1.7 angstrom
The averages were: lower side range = 12.8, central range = 12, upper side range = 12.5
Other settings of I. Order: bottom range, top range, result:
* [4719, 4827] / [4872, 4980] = 1.14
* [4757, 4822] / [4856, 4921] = 1.16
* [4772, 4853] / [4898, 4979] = 1.19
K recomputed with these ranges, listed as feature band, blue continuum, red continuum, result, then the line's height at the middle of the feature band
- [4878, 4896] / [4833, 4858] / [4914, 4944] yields 1.41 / 13.7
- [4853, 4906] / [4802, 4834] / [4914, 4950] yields 2.58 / 13.4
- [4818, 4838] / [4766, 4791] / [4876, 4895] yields -0.76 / 11.4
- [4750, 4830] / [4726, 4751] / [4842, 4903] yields 9.64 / 13.1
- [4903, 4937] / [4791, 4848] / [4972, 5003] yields -4.96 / 12.6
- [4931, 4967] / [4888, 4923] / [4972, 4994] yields -2.82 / 13.2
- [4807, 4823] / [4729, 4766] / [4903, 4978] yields 1.57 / 13.3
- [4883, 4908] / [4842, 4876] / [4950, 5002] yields -0.85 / 12.8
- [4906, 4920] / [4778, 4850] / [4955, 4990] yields -2.15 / 12.4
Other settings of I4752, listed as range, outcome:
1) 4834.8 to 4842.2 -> 12.8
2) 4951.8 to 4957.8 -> 13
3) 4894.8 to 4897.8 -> 13.7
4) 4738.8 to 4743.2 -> 13.1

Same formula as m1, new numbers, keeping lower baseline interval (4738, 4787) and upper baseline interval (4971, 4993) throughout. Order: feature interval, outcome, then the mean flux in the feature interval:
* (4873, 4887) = -0.4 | 12.7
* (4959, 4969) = 0.2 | 12.5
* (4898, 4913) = -1.9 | 14.1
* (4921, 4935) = -2.3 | 14.7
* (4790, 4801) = -0.1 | 12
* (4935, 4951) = -3.4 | 15.4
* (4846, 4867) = -1.1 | 12.8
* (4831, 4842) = -0.4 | 12.5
